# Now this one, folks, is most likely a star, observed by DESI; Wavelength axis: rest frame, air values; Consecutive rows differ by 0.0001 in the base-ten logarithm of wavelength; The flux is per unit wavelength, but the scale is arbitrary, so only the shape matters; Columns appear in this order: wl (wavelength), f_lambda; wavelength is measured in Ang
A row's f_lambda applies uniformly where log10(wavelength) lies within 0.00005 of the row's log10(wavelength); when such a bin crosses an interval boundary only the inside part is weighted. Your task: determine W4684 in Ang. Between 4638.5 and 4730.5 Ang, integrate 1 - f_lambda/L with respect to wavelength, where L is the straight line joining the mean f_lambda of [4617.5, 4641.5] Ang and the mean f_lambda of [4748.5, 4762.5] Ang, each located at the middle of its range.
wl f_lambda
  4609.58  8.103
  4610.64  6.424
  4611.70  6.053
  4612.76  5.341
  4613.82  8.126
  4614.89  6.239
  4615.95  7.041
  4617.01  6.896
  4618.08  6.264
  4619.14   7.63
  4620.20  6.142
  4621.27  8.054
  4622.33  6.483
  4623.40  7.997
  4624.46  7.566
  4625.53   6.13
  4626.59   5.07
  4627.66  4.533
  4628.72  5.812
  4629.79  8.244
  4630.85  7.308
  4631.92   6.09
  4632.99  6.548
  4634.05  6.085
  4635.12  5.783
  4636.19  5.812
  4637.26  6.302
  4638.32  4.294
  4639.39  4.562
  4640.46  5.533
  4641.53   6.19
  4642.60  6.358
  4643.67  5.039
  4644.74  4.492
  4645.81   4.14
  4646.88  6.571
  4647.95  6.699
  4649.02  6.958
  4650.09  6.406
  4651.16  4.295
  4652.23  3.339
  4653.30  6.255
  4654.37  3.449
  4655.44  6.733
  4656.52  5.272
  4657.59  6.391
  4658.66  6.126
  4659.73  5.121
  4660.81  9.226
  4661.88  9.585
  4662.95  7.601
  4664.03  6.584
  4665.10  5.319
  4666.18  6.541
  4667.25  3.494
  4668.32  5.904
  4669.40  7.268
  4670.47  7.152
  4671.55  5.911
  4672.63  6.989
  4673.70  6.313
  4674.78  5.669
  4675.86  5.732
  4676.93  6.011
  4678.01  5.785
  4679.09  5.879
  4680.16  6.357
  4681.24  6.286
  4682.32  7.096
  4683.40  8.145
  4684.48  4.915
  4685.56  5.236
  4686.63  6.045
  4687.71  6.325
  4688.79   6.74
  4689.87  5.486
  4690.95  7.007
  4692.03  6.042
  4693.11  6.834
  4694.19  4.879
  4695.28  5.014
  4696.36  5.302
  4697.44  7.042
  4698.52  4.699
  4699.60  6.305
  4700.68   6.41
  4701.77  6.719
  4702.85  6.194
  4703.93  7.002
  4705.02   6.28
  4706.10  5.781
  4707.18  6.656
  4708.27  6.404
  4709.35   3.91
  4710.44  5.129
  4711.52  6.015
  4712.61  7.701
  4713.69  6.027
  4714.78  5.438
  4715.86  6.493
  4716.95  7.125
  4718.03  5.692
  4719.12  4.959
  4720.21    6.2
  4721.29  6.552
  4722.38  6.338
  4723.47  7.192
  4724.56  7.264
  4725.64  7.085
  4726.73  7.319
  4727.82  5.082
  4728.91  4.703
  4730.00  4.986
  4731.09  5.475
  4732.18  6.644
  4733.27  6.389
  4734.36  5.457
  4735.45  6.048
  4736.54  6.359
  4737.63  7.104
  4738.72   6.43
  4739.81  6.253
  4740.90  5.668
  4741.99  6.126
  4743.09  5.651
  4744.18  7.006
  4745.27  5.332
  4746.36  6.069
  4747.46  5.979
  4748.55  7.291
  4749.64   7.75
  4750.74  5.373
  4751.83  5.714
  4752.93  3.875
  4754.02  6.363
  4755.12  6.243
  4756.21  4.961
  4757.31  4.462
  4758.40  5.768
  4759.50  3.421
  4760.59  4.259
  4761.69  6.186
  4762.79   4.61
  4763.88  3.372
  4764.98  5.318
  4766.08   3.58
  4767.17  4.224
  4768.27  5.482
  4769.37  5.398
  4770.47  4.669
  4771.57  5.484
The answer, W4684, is -2.4 Ang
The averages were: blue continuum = 6.28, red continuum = 5.43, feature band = 6.06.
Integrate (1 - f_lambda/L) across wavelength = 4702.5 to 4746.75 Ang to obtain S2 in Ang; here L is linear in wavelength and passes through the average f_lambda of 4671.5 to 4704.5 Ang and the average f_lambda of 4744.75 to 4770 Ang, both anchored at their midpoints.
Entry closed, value -3.61 Ang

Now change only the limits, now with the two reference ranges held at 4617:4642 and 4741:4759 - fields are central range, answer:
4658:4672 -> -1.0 Ang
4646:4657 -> 1.2 Ang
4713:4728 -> -1.1 Ang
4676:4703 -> -0.1 Ang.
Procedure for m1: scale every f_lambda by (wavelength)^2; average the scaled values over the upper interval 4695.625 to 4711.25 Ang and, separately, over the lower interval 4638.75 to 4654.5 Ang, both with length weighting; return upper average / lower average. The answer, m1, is 1.1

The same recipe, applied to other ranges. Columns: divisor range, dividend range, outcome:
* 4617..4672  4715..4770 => 0.98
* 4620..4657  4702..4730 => 1.08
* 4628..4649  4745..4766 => 0.95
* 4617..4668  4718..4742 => 1.05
